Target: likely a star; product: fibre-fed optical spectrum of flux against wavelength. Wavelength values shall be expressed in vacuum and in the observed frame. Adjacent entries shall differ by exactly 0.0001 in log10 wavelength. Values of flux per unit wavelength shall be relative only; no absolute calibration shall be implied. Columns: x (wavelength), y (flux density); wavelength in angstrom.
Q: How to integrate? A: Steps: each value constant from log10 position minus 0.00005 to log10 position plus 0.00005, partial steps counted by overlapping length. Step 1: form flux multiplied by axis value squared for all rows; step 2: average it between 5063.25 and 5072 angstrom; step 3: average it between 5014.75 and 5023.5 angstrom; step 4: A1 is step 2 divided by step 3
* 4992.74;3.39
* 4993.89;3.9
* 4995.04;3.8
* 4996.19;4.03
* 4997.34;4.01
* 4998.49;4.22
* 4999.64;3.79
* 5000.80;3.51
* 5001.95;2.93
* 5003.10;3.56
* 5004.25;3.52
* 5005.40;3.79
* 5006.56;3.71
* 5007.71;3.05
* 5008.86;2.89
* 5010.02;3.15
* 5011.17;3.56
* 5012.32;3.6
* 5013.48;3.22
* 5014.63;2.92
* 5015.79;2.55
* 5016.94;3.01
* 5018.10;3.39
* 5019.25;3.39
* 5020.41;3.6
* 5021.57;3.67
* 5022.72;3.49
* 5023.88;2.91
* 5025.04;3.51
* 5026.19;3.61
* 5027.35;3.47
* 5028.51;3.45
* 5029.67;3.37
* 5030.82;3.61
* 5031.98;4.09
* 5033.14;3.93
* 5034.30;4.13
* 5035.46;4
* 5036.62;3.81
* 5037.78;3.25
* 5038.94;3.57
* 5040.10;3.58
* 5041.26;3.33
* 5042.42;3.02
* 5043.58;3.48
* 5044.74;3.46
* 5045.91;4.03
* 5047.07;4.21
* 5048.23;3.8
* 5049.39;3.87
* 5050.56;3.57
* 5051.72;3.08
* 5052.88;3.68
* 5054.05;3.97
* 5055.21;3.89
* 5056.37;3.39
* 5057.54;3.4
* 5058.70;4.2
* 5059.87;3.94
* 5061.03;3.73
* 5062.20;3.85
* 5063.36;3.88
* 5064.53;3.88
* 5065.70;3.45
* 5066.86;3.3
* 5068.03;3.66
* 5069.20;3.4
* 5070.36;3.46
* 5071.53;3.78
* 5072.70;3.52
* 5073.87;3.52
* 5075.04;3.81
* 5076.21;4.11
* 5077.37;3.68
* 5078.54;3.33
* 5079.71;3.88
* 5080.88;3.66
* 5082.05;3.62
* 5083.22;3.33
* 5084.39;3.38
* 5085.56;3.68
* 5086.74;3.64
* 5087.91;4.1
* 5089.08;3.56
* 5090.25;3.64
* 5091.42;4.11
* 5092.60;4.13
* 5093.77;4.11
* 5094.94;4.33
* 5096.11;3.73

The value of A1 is 1.1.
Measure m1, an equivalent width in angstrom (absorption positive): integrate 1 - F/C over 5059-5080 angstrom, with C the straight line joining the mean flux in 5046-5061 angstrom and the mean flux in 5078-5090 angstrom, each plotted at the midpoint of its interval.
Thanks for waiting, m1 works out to 0.0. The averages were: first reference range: 3.76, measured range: 3.68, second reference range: 3.62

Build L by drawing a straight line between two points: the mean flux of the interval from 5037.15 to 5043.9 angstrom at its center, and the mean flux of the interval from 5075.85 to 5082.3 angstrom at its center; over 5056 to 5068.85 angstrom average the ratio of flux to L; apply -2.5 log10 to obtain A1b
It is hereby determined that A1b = -0.04 mag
